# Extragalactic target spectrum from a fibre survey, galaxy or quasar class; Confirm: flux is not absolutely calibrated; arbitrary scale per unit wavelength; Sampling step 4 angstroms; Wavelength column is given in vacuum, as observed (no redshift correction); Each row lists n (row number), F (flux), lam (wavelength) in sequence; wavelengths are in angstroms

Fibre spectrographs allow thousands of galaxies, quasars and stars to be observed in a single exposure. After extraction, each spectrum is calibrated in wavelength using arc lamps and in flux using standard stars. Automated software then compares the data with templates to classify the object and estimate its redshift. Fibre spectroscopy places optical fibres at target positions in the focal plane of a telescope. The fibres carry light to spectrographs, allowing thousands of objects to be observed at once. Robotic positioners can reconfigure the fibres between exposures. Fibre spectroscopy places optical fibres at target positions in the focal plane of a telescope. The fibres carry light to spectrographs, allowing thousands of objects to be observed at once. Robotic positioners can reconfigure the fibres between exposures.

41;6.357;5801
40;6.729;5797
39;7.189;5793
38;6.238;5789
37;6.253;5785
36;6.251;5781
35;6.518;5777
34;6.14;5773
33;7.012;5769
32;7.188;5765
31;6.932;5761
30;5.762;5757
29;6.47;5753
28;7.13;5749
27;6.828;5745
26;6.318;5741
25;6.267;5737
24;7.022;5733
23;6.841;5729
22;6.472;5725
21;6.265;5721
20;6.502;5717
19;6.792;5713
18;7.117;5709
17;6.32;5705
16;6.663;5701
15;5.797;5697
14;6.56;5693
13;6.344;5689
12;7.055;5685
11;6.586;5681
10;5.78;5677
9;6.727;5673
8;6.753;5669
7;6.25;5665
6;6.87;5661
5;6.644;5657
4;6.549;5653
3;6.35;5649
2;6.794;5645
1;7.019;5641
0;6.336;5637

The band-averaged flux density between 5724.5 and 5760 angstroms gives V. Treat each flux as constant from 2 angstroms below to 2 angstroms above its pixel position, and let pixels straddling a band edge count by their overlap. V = 6.58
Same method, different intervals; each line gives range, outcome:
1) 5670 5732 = 6.53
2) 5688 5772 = 6.6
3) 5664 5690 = 6.51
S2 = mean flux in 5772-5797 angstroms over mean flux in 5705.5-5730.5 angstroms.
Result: 0.97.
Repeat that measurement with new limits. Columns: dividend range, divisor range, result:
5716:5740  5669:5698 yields 1.02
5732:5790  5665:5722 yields 1.01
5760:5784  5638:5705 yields 1.02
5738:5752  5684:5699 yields 1.05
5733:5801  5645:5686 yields 1.00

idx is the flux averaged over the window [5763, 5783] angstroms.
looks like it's 6.62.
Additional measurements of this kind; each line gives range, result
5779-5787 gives 6.25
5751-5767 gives 6.59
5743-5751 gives 6.98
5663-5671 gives 6.5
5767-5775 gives 6.58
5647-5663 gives 6.6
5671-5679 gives 6.25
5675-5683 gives 6.18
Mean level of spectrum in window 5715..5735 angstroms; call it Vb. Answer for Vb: 6.62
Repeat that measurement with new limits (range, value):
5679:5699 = 6.47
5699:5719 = 6.68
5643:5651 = 6.57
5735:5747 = 6.47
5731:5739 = 6.64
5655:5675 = 6.65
